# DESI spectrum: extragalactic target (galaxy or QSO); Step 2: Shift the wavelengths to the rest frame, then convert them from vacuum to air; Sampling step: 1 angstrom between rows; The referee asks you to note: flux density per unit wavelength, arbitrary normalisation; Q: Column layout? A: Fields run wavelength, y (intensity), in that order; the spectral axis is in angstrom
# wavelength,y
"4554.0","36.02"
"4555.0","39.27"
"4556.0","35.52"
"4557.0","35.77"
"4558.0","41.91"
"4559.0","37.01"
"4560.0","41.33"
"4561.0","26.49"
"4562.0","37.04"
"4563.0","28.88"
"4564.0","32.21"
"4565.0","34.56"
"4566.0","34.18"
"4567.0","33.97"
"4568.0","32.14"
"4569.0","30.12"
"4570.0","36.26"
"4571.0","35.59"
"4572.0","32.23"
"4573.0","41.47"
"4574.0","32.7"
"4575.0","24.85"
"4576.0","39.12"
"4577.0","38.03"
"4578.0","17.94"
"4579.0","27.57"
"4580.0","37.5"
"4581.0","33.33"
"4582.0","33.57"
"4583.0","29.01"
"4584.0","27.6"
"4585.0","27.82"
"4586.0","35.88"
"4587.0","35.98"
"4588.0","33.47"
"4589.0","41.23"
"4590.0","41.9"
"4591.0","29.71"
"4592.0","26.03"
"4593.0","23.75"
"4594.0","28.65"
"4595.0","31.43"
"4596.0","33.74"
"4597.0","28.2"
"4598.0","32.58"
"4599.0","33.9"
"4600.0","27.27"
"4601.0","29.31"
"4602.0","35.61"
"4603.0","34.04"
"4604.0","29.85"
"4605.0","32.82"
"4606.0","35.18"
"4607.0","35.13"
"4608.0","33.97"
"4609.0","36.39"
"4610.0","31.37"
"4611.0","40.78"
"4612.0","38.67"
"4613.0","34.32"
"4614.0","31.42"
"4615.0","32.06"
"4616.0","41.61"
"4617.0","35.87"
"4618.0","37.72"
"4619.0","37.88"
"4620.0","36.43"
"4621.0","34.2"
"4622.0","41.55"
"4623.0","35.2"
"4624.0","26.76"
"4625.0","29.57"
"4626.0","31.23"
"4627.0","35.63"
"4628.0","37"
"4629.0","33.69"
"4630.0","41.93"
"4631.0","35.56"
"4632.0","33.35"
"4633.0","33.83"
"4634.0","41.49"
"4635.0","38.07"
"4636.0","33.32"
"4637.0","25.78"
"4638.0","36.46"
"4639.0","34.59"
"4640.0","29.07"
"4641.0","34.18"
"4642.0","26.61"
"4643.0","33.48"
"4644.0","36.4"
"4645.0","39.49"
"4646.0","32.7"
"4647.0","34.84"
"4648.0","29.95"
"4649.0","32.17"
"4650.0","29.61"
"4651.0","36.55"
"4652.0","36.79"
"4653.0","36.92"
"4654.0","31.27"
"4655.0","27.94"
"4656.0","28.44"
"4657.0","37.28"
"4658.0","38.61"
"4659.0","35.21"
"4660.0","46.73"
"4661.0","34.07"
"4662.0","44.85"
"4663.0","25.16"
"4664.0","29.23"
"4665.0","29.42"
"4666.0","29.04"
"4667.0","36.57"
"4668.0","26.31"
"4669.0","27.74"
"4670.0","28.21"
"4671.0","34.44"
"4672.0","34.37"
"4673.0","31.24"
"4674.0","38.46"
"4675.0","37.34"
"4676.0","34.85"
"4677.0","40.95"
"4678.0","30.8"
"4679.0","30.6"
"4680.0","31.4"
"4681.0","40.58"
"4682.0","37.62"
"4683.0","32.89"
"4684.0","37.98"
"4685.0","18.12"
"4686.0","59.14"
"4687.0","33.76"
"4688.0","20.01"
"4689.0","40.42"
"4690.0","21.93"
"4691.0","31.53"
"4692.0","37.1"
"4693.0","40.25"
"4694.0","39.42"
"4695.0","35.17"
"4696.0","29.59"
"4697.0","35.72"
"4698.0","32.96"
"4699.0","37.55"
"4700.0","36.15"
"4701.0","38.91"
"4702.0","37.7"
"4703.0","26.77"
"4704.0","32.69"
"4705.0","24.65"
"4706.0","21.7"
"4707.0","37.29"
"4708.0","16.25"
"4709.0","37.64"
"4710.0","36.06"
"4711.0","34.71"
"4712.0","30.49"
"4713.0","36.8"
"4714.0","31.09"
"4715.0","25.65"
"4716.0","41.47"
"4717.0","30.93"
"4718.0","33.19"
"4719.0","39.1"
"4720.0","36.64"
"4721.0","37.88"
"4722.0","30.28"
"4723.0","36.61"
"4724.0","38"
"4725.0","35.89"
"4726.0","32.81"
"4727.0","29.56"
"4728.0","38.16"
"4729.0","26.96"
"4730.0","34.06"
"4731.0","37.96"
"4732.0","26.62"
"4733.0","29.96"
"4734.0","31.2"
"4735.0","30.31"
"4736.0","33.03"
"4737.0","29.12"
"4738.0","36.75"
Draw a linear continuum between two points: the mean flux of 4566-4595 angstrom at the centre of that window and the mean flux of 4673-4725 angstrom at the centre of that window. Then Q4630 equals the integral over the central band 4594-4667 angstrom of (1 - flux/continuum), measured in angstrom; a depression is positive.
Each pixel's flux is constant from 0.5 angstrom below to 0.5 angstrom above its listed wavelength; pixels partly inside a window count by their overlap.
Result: -2.1 angstrom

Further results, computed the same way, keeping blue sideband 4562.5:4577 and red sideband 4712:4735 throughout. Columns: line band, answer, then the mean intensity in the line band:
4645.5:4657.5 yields 0.25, 32.9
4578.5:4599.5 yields 0.97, 32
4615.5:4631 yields -1.00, 35.7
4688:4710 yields 0.55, 32.7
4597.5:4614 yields -0.08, 33.8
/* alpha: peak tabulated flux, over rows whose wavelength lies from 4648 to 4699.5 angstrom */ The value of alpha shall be 59.14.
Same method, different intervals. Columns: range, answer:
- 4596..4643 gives 41.93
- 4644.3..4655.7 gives 39.49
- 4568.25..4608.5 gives 41.9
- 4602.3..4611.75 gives 40.78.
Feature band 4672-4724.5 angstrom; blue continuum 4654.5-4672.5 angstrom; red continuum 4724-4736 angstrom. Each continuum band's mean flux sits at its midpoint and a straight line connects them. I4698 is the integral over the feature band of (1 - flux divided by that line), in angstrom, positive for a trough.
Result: -2.1 angstrom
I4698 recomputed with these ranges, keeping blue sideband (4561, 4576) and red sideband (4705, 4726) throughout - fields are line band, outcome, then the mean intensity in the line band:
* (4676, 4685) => -0.3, 34.4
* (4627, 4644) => -0.6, 34.4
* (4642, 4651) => 0.0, 33.4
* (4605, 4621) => -1.2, 35.8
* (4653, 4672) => 0.1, 33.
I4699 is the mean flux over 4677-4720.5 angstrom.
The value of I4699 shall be 33.6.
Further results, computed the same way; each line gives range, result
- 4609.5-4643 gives 34.7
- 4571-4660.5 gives 33.7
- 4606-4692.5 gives 34.2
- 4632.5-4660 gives 34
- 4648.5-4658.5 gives 33.6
